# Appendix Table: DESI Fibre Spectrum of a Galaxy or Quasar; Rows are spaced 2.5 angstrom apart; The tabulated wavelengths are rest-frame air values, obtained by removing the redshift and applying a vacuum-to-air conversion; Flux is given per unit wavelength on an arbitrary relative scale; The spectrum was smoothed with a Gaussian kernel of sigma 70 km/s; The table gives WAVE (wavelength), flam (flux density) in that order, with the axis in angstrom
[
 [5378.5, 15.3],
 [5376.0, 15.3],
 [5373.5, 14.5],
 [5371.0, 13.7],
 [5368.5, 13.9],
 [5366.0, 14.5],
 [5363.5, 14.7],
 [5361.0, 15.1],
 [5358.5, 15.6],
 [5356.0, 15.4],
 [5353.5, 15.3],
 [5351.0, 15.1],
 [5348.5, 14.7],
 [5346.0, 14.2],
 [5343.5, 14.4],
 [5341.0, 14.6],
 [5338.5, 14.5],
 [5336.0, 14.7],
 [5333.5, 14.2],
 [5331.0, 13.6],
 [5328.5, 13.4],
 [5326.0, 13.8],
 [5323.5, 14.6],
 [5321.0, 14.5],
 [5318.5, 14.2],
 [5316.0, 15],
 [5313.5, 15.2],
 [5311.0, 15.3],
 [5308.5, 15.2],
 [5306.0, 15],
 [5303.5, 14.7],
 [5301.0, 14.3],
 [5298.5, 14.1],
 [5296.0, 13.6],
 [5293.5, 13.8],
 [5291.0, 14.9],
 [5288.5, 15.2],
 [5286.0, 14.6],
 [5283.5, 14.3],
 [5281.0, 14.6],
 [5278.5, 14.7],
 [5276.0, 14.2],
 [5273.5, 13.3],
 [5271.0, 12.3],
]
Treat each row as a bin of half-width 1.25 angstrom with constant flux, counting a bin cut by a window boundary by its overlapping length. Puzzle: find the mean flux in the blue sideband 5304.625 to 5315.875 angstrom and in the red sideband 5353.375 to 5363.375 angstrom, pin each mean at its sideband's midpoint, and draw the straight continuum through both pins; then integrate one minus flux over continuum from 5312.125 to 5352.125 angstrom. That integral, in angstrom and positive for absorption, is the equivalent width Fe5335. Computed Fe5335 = 2.1 angstrom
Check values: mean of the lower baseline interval 15.2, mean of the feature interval 14.4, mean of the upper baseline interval 15.3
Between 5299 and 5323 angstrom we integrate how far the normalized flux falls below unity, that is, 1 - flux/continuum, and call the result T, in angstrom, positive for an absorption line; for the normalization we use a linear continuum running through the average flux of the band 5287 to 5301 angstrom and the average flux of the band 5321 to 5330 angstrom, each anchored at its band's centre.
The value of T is -1.1 angstrom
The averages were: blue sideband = 14.3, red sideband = 14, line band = 14.8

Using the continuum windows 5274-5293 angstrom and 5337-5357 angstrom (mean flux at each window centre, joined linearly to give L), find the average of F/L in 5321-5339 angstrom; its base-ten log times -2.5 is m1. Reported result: 0.044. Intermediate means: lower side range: 14.6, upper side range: 14.8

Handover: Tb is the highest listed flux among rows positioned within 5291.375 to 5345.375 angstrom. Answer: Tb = 15.3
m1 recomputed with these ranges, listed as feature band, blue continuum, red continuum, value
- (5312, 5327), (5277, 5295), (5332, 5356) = 0.00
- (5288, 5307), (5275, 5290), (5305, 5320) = 0.03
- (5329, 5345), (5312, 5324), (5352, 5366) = 0.05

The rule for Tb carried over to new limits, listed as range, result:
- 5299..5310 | 15.2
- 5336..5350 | 14.7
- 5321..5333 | 14.6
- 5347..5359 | 15.6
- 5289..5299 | 14.9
